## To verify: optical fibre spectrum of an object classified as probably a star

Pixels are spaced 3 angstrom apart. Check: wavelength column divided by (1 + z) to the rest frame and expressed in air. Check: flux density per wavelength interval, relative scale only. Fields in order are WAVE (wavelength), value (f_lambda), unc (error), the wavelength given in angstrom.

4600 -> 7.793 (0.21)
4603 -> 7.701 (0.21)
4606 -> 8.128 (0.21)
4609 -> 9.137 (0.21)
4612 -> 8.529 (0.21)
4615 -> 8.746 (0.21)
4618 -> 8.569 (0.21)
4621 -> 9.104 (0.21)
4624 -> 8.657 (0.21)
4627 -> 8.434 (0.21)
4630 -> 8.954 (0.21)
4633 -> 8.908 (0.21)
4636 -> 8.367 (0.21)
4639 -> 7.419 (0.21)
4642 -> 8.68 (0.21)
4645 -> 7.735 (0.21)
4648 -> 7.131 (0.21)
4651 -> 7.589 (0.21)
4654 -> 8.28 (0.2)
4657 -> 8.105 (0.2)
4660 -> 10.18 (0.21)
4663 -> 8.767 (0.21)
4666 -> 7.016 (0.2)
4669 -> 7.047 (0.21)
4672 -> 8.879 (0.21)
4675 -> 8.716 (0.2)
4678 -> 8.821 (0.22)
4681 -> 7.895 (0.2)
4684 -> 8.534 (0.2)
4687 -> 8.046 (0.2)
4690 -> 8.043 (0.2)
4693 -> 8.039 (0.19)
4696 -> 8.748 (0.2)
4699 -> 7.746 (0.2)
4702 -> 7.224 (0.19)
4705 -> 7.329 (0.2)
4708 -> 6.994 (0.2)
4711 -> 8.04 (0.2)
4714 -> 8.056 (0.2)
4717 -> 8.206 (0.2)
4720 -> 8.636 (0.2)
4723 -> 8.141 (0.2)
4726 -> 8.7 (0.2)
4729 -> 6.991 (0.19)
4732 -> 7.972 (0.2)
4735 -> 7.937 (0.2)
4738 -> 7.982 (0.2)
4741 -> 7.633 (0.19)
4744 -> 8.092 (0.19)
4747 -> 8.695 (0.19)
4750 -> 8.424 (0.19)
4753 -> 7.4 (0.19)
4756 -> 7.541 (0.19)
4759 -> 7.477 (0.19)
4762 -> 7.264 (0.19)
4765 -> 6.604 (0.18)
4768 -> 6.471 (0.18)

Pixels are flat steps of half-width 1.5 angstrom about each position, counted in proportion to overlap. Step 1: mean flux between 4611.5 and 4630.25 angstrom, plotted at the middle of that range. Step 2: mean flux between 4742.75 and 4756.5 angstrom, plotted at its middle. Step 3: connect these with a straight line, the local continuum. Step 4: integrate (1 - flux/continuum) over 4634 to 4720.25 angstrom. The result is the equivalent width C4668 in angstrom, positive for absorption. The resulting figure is 3.6 angstrom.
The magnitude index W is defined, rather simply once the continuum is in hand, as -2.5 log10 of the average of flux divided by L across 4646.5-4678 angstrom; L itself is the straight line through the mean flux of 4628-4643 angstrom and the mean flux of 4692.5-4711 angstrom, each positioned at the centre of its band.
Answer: -0.01 mag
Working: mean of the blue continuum 8.46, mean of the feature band 8.2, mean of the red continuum 7.69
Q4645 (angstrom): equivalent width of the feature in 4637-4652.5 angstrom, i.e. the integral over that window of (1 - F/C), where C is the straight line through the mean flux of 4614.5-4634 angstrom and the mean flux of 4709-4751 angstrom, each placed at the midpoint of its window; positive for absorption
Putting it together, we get 1.6 angstrom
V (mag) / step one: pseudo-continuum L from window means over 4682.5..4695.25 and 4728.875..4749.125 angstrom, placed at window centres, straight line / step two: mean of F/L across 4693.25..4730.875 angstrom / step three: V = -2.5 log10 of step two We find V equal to 0.03 mag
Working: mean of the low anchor 8.2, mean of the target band 7.91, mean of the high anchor 7.98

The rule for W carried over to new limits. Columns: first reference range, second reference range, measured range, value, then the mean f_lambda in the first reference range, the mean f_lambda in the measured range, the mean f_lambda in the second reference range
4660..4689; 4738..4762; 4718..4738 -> -0.01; 8.29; 8.06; 7.86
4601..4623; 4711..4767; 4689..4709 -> 0.05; 8.54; 7.74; 7.87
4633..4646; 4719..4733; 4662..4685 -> -0.01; 8.16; 8.19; 8.07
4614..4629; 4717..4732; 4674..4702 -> 0.01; 8.71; 8.22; 8.11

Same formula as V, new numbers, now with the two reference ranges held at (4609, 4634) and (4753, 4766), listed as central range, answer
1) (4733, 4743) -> -0.05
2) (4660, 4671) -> 0.04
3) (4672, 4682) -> -0.05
